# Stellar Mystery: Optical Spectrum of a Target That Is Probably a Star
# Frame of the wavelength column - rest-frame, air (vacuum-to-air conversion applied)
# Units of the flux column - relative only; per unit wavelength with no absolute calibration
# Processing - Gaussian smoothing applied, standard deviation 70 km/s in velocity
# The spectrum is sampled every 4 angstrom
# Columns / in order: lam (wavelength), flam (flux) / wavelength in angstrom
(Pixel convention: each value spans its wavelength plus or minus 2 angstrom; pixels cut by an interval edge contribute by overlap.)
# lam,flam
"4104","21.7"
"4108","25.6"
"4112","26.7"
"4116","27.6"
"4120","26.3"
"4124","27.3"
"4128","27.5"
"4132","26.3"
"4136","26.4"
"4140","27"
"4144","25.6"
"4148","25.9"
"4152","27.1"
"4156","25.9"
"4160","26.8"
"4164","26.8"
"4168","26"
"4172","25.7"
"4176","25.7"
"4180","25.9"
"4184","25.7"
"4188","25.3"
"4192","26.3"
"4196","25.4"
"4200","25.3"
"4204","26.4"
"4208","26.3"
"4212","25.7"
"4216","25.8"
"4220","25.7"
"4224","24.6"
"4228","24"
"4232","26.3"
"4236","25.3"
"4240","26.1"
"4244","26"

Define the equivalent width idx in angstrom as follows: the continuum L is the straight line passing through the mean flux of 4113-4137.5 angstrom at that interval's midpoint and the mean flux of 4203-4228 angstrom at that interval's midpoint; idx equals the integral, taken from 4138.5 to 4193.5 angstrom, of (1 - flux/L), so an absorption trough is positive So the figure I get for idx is 0.4 angstrom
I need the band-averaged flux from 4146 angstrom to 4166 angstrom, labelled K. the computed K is 26.5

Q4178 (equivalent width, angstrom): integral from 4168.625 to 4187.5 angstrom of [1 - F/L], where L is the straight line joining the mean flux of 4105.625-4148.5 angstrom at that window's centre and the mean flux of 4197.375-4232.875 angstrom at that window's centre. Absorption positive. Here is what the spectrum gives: 0.17 angstrom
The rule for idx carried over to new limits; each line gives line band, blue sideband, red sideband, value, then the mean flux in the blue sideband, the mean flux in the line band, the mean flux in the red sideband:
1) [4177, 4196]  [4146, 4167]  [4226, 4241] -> 0.2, 26.5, 25.8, 25.4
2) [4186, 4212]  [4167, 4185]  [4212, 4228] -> -0.3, 25.8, 25.8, 25.2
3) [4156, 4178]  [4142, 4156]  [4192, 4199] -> -0.2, 26.2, 26.2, 25.6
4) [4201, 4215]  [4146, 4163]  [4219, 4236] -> -0.3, 26.4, 26.1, 25.1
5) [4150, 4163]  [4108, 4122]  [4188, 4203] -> -0.2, 26.7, 26.6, 25.7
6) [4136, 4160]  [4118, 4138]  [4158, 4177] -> 0.1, 26.8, 26.4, 26.2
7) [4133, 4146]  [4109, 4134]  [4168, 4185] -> 0.1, 26.9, 26.3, 25.8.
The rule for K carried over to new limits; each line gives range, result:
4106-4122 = 26.6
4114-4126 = 27.1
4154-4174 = 26.2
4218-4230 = 24.8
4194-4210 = 25.9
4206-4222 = 25.9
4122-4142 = 26.9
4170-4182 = 25.8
